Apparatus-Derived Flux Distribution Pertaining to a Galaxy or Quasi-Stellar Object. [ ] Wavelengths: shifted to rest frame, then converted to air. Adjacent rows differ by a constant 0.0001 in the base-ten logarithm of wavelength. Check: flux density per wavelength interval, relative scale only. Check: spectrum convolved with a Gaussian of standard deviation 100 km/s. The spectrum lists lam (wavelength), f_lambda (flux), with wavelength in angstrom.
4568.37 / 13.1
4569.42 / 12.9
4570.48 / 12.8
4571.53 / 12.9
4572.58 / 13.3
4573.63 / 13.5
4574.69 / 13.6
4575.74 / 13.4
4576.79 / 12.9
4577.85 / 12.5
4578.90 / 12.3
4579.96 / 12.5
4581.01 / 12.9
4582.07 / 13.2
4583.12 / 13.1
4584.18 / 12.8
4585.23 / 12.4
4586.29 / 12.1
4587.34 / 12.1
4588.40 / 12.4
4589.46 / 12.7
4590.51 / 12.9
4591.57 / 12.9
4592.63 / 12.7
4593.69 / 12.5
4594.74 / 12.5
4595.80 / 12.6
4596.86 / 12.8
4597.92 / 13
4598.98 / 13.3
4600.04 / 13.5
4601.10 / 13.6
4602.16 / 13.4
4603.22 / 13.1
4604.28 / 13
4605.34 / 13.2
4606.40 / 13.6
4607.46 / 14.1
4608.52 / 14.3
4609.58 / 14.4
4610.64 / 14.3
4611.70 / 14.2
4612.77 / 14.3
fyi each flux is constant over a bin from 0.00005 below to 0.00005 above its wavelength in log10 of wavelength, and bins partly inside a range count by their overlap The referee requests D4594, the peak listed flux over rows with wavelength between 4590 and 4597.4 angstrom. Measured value 12.9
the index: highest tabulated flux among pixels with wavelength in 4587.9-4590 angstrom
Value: 12.7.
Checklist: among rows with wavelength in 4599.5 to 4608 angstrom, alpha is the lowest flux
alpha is 13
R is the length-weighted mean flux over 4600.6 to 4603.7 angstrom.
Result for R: 13.4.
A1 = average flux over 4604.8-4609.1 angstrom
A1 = 13.8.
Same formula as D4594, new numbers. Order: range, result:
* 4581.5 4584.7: 13.2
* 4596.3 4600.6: 13.5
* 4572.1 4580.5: 13.6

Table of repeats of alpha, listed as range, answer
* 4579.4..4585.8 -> 12.4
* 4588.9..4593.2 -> 12.7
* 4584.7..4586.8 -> 12.1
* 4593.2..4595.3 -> 12.5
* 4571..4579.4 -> 12.3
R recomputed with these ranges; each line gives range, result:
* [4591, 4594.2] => 12.7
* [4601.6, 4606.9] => 13.3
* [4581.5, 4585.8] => 12.9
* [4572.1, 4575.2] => 13.5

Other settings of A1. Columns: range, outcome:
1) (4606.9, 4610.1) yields 14.3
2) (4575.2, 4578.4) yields 13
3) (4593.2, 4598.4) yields 12.7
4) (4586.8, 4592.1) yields 12.6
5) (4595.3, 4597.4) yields 12.7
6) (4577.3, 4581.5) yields 12.5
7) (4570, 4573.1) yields 13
